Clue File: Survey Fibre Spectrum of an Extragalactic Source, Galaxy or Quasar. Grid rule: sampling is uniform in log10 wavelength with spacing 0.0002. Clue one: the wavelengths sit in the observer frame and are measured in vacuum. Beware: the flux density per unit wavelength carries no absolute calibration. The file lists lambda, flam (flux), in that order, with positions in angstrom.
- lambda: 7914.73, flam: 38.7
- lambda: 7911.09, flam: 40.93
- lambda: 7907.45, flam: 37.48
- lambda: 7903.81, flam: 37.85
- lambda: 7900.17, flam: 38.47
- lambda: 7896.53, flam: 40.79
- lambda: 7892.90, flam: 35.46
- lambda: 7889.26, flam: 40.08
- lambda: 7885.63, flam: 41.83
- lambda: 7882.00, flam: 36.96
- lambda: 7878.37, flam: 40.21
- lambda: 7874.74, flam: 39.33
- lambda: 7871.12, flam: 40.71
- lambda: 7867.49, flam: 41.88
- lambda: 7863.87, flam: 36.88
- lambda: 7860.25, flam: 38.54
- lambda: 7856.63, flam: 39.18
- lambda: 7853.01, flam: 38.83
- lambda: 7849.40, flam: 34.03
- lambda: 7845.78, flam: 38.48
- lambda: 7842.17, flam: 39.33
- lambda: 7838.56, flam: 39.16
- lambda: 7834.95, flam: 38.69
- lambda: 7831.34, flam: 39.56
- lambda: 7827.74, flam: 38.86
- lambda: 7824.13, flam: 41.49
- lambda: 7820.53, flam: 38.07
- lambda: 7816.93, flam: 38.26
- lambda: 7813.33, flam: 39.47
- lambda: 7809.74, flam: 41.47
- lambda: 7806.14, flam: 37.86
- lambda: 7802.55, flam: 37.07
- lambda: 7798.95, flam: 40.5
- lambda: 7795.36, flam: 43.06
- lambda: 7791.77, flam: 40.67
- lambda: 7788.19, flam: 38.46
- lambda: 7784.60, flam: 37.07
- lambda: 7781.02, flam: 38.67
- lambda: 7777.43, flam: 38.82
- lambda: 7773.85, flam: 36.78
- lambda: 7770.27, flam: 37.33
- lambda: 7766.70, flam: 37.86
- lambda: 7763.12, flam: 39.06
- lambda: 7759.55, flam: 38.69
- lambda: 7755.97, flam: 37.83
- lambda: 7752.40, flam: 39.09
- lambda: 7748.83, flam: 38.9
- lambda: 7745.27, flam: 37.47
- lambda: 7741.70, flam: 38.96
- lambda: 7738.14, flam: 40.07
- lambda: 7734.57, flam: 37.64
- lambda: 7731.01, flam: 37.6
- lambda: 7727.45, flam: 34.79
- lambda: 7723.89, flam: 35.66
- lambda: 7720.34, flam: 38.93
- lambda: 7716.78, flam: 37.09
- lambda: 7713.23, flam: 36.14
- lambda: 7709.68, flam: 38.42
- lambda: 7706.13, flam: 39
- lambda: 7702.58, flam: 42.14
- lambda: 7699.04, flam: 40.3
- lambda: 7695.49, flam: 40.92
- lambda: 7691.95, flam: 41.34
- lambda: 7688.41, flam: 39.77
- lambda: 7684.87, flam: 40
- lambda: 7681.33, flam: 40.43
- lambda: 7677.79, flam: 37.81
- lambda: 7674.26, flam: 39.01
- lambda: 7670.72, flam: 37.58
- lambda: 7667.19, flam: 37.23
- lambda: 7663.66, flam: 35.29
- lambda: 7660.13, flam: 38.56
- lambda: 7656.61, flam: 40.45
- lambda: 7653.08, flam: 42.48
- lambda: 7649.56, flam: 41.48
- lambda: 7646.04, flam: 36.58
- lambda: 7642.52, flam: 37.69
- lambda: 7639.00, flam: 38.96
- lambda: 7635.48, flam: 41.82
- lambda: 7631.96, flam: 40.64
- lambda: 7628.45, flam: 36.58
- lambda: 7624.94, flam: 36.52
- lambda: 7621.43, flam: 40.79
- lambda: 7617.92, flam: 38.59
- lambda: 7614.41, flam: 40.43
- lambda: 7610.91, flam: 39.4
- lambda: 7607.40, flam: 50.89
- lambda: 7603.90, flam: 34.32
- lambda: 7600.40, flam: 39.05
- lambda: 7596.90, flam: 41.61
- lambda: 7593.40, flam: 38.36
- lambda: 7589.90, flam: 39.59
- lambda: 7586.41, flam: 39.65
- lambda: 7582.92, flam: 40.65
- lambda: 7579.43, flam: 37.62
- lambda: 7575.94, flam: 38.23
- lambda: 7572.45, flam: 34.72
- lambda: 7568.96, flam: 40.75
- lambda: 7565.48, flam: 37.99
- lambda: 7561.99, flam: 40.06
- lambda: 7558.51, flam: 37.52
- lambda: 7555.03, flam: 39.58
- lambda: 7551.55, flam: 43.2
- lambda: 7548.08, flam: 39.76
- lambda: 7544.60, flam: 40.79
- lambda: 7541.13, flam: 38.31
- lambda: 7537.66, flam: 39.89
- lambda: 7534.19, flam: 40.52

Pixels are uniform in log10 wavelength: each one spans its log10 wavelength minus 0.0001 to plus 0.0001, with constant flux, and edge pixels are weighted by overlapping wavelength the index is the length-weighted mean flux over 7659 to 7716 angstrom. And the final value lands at 39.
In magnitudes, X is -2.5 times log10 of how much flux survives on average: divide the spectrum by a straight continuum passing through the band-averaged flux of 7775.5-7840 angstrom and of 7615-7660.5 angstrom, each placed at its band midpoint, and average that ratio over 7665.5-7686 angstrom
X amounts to 0.02 mag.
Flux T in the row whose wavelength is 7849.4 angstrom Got 34.03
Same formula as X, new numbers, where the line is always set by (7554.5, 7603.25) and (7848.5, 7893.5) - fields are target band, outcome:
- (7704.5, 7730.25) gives 0.049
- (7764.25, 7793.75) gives 0.018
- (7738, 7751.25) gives 0.005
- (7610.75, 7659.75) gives -0.016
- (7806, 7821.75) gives -0.007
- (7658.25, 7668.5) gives 0.051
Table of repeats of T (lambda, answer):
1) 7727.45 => 34.79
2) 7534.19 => 40.52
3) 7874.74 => 39.33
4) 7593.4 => 38.36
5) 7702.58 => 42.14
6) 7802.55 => 37.07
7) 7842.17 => 39.33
